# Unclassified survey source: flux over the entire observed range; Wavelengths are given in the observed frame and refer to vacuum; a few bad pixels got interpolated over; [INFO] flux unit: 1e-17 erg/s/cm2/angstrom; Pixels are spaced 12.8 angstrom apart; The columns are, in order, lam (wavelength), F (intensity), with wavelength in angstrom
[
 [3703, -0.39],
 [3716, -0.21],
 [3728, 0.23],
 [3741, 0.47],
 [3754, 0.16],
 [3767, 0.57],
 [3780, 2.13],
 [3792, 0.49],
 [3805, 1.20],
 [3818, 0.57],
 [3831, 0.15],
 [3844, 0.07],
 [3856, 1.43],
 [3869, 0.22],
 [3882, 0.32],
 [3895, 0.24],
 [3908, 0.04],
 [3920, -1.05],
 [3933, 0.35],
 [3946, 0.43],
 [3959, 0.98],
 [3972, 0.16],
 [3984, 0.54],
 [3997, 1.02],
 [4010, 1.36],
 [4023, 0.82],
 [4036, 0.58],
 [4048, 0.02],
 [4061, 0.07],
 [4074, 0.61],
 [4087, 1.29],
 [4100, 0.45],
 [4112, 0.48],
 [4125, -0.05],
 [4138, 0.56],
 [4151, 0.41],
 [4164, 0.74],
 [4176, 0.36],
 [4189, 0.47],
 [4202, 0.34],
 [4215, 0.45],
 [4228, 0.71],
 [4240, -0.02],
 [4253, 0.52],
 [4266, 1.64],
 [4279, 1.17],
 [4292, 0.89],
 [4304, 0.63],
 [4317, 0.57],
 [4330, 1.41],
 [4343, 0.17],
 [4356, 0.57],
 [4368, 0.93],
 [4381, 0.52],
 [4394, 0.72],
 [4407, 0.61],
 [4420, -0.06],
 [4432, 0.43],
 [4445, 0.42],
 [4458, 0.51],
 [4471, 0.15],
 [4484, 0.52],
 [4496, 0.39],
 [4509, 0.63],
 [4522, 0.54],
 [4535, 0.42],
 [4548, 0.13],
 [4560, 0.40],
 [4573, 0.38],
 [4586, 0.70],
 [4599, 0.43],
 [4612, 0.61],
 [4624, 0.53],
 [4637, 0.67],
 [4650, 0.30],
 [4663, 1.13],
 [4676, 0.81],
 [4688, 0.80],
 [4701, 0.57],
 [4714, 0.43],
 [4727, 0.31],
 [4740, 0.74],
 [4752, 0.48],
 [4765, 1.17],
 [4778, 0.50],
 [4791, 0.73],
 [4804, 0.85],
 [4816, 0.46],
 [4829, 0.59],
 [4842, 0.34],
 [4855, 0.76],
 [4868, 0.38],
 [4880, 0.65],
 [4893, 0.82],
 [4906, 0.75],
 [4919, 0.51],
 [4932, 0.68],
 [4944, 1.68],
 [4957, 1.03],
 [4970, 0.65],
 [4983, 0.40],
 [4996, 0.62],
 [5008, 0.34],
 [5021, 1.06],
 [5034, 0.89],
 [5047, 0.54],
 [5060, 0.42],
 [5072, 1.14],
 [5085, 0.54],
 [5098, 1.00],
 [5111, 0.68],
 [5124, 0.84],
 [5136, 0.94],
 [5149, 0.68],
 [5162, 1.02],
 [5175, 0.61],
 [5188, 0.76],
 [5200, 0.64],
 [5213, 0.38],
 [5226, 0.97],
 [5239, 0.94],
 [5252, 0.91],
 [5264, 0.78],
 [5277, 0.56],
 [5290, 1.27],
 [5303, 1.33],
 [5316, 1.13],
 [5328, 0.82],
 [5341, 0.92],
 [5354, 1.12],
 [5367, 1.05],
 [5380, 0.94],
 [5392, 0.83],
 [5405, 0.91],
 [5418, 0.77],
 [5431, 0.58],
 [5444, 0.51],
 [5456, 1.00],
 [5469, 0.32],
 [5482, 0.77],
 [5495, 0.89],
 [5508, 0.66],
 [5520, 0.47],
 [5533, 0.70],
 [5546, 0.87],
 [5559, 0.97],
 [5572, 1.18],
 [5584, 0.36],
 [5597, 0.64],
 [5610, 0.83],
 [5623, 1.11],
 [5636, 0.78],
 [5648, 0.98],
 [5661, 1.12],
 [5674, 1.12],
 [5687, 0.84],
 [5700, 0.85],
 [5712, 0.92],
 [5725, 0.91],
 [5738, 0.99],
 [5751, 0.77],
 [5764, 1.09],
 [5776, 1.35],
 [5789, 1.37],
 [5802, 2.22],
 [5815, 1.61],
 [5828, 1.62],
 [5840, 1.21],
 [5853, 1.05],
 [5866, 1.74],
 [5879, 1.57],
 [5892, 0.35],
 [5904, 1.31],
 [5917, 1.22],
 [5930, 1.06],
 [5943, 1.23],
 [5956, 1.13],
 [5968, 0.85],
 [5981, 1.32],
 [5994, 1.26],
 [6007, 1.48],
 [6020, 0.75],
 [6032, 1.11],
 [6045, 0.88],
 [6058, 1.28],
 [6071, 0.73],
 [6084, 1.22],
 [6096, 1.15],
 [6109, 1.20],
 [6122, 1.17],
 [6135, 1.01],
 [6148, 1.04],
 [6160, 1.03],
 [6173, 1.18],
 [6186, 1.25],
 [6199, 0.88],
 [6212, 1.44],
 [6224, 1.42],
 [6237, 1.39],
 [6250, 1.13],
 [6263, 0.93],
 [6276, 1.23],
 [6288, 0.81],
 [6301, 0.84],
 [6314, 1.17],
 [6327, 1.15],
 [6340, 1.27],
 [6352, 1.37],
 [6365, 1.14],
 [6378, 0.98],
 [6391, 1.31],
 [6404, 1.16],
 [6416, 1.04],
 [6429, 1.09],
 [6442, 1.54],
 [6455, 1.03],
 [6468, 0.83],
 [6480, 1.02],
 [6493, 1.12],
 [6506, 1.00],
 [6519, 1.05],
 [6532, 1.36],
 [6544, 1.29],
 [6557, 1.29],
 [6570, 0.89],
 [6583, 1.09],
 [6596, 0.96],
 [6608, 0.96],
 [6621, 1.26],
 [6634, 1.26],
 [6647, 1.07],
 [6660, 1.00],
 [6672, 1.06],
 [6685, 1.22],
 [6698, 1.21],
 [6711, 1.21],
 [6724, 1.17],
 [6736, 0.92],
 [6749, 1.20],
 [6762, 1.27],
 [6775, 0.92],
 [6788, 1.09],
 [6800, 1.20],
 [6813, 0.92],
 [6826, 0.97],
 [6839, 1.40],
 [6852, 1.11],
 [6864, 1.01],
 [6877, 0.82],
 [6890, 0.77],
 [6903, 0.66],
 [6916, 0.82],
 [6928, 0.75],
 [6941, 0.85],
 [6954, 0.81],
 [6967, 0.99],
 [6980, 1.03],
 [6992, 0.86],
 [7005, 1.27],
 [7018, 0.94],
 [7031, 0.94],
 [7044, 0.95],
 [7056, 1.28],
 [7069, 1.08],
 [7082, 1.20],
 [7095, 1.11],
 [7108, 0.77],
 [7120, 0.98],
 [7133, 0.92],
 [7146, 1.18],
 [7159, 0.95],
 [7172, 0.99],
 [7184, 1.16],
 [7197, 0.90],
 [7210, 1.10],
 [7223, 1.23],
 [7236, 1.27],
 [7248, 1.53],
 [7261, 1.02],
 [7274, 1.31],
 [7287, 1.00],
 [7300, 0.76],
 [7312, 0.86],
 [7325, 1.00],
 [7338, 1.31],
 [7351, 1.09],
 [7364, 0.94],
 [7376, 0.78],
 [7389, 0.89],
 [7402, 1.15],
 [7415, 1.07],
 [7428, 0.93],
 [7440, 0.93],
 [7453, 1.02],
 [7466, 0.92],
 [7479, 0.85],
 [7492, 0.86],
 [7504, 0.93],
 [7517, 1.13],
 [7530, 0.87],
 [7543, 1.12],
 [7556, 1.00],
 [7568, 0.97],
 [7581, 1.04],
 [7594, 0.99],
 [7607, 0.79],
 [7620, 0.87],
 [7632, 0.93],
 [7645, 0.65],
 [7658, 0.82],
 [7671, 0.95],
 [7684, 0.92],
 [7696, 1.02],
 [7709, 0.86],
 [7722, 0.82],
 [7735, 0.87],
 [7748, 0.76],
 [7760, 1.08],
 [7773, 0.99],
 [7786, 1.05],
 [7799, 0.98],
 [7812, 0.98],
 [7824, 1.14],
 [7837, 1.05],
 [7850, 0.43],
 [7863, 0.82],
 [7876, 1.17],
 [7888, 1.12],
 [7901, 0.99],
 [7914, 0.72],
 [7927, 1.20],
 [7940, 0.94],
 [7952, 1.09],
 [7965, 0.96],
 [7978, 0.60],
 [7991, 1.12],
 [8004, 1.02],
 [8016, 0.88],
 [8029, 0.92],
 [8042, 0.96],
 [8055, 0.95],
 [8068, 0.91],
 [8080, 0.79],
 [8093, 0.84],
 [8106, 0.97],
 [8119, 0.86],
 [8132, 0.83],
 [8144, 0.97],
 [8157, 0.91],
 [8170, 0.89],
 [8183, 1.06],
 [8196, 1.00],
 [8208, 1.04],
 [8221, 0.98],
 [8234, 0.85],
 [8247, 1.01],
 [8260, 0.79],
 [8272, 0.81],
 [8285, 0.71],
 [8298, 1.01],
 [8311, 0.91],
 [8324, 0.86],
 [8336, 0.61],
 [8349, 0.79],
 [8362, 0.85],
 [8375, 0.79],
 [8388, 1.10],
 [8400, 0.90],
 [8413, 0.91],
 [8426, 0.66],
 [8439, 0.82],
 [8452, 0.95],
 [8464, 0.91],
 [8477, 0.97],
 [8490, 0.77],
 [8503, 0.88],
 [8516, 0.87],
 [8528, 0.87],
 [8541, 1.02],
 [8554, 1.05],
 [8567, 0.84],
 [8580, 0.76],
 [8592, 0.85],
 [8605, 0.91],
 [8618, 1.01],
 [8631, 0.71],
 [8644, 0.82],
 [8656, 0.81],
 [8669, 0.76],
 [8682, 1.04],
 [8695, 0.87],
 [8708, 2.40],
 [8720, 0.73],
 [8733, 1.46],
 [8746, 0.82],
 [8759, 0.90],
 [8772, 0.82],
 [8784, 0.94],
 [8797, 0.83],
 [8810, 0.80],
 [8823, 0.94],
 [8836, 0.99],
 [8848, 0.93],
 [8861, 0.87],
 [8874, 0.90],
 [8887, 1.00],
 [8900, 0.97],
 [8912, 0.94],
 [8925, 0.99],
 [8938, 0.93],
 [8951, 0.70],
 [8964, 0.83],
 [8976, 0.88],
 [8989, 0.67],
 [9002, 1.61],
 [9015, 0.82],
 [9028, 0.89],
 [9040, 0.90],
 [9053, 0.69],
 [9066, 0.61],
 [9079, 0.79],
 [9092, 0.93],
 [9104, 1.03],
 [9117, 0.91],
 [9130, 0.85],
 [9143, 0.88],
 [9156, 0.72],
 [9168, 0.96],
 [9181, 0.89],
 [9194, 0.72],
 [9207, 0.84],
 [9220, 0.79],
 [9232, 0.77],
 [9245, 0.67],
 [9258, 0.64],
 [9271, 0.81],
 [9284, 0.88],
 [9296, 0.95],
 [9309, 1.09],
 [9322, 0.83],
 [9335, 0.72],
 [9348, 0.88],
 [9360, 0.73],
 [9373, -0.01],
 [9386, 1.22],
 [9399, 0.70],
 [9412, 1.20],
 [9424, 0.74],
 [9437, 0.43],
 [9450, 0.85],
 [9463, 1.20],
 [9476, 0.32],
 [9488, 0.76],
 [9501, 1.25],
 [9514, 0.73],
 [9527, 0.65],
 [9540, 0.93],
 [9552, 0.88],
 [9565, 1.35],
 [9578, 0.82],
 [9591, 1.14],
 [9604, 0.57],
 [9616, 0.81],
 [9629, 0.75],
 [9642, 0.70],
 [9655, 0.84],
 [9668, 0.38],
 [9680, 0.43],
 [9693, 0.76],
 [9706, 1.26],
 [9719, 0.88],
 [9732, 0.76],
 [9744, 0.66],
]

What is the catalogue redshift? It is 0.326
